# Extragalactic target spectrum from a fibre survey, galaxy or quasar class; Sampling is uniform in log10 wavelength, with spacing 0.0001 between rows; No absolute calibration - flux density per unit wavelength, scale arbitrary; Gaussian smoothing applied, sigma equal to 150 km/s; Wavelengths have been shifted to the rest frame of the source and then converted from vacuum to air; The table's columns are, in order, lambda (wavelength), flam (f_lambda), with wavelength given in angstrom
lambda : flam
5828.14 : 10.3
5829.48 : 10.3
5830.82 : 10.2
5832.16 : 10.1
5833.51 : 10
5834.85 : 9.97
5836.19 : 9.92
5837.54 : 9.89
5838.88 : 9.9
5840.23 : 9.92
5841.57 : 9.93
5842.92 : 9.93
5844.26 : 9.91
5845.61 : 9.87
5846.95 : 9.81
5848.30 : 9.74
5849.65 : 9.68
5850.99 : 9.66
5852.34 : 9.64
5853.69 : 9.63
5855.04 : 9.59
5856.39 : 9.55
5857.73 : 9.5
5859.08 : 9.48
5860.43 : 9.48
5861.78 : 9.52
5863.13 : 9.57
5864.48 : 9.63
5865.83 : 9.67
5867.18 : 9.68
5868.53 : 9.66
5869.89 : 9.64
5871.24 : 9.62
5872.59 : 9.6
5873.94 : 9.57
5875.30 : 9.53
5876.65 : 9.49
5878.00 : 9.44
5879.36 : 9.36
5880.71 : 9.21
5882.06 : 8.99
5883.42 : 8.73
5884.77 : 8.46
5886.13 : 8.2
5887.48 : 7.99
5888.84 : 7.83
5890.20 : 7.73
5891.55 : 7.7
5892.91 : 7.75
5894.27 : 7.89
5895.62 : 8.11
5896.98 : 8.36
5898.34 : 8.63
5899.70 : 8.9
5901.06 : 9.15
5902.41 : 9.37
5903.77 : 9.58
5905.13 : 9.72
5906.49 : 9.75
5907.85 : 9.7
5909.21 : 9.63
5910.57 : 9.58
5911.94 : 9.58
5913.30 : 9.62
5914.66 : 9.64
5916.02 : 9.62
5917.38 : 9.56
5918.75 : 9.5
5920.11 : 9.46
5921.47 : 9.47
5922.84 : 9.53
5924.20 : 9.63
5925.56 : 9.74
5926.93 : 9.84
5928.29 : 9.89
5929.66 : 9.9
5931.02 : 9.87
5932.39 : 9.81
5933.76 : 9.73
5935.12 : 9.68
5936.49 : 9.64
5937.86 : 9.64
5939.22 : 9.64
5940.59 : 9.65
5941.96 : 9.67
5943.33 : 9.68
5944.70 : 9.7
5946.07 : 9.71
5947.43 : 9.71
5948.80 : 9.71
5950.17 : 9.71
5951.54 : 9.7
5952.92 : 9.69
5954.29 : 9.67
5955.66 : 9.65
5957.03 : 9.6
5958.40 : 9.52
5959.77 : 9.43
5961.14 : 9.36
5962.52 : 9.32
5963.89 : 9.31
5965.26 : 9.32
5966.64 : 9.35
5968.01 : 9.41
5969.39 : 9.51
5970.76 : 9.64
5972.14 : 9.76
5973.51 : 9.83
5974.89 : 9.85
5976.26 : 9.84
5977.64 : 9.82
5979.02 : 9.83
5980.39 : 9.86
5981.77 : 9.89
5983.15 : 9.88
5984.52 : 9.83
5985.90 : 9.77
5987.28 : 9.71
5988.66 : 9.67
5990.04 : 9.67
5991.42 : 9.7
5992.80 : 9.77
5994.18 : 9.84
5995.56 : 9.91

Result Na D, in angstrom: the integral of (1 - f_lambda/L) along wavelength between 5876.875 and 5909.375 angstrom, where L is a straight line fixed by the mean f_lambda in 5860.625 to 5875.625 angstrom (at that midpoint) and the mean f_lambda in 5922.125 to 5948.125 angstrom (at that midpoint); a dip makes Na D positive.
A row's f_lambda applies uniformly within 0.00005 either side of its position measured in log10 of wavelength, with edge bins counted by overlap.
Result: 3.00 angstrom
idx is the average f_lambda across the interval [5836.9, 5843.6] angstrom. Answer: 9.92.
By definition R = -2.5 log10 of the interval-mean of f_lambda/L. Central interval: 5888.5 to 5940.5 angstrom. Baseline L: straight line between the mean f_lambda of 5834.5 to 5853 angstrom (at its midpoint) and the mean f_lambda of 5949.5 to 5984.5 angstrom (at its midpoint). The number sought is 0.049 mag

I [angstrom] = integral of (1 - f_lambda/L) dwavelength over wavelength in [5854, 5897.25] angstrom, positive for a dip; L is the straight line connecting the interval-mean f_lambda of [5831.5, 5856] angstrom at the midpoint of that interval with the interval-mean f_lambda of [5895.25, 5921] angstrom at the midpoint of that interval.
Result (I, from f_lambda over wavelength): 2.6 angstrom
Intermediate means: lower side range 9.83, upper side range 9.36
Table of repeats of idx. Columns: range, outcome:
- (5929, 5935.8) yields 9.8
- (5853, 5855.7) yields 9.6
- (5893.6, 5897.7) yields 8.13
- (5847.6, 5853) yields 9.68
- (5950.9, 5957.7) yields 9.65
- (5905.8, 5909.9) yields 9.7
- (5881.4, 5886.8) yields 8.59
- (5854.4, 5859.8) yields 9.54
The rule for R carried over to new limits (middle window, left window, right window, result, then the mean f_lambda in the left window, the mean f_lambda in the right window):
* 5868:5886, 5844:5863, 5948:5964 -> 0.038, 9.64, 9.56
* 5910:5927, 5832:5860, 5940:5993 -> 0.014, 9.78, 9.66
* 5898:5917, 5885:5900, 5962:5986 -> -0.134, 8.09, 9.67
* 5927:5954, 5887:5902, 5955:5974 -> -0.077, 8.21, 9.5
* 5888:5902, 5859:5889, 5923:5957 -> 0.145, 9.25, 9.71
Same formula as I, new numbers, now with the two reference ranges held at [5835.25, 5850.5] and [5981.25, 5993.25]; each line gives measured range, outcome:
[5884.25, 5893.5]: 1.8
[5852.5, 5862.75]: 0.3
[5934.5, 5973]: 0.8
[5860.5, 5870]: 0.2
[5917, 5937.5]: 0.3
